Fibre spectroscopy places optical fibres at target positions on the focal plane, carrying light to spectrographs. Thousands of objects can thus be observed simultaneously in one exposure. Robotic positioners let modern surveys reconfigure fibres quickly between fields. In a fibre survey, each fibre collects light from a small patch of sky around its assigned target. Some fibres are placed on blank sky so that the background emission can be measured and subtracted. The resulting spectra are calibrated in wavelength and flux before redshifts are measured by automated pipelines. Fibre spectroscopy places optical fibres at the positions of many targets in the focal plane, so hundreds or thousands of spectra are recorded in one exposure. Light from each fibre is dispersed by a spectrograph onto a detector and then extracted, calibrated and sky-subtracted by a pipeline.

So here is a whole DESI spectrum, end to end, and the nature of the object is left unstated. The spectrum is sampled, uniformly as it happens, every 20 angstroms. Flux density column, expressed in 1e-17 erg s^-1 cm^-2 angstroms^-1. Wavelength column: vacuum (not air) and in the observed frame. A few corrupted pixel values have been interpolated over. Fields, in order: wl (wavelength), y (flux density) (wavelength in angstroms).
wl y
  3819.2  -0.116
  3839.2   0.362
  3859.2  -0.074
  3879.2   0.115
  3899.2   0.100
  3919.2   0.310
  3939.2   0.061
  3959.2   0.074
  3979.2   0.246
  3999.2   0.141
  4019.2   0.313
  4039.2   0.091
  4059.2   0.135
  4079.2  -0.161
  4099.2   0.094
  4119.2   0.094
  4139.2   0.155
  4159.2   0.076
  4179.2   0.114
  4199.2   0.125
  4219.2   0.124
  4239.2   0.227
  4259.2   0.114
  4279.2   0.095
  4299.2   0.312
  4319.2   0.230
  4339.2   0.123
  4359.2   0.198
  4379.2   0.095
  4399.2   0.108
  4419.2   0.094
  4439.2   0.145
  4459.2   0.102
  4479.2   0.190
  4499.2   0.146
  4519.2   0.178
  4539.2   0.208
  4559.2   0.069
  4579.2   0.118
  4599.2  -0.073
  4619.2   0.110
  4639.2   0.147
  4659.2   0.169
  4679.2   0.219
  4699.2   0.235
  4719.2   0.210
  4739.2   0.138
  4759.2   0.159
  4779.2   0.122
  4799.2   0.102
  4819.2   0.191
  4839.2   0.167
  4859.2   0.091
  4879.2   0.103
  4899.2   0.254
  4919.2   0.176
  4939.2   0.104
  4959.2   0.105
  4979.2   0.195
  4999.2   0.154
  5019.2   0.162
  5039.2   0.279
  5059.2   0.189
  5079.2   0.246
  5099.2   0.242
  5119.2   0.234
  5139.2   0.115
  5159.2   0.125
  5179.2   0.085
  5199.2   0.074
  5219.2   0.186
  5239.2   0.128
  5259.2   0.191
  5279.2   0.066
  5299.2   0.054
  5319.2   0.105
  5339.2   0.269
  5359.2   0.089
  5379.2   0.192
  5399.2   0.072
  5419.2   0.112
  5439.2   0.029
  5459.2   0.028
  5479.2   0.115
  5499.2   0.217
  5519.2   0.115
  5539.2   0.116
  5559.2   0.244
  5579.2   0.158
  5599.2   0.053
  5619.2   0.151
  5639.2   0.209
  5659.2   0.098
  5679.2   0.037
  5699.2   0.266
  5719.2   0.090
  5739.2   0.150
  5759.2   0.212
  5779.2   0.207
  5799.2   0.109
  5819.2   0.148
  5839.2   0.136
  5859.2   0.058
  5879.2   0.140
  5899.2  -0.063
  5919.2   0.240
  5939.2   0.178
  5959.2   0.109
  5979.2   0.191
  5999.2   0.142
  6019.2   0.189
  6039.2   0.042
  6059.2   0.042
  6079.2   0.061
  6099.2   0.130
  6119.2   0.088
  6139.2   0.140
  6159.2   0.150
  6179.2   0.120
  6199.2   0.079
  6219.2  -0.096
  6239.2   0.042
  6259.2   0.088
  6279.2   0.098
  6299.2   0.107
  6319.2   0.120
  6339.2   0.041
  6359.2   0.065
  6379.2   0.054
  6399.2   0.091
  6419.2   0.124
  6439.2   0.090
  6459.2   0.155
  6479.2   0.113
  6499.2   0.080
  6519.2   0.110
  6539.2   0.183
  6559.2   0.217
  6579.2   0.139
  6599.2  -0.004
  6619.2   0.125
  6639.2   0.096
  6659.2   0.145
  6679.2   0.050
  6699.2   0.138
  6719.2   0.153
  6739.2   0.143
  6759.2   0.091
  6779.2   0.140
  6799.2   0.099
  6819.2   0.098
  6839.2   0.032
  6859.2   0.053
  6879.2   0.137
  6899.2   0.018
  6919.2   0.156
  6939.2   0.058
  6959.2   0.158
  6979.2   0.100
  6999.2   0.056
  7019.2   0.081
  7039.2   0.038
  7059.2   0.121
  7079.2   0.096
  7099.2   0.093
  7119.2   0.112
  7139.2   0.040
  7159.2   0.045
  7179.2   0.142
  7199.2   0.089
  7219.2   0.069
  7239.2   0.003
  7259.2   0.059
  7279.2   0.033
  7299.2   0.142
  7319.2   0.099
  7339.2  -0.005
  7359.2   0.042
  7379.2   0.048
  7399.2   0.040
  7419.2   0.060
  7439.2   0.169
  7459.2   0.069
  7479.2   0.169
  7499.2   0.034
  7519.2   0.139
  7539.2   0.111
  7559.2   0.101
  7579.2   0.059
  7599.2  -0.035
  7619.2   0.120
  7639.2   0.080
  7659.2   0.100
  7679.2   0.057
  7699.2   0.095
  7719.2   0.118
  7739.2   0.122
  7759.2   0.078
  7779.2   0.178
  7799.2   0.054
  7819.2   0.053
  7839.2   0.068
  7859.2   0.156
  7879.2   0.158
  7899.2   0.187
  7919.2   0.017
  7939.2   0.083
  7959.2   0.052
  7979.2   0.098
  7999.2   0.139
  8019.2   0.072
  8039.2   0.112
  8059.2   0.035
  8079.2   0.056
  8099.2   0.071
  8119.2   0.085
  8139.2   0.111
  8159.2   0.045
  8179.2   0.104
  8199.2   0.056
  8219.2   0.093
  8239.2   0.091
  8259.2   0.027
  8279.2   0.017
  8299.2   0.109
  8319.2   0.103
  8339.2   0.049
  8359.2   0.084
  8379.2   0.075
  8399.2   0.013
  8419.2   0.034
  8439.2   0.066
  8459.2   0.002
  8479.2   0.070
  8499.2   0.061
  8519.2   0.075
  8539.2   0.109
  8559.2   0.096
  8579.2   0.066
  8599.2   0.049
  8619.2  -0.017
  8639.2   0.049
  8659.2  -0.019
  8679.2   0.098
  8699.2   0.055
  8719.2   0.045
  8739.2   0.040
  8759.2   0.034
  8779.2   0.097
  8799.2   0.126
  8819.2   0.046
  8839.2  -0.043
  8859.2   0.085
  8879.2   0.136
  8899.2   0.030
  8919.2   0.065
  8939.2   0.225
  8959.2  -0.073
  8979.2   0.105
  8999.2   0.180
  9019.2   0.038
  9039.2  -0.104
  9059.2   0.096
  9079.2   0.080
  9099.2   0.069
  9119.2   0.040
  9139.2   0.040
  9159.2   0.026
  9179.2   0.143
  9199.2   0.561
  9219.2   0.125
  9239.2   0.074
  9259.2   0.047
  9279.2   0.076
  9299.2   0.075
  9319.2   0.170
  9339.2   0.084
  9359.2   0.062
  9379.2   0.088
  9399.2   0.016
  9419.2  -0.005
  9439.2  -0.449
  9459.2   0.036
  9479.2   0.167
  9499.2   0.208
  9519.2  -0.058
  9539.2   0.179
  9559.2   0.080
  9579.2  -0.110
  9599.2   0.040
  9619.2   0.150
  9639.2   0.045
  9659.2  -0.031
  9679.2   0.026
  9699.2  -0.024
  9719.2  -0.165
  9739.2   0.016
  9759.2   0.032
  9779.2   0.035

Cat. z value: 1.467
